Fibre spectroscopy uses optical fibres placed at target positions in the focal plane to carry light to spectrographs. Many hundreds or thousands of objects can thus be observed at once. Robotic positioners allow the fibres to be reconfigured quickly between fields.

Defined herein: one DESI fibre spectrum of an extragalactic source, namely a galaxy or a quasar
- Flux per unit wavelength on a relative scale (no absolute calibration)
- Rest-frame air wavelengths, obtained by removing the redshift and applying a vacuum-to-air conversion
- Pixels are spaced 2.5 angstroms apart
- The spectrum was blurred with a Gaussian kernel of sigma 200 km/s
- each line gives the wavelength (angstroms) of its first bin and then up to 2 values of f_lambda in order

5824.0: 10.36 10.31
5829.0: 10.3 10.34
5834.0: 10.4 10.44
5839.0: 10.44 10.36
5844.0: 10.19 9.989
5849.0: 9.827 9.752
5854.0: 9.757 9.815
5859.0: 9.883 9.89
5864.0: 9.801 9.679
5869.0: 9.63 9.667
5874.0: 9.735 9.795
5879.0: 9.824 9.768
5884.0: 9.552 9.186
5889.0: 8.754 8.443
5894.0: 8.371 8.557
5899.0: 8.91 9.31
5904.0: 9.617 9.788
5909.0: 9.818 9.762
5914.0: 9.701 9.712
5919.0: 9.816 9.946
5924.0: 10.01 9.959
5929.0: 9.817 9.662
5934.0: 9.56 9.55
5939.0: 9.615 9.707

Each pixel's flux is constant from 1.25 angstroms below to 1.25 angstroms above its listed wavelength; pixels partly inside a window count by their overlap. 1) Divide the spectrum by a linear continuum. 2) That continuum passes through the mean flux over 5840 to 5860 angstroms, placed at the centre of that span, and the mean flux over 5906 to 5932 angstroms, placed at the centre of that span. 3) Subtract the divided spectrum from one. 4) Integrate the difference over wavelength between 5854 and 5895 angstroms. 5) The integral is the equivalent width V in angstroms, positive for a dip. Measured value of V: 1.7 angstroms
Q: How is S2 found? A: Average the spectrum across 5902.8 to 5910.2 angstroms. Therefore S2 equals 9.74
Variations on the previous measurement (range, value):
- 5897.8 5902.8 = 9.12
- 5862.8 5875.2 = 9.7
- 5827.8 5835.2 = 10.3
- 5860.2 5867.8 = 9.79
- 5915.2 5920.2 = 9.76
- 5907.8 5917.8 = 9.75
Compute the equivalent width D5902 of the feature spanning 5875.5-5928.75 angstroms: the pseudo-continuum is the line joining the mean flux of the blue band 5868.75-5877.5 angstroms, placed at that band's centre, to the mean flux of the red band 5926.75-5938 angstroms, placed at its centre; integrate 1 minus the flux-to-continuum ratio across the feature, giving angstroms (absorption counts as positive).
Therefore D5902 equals 1.3 angstroms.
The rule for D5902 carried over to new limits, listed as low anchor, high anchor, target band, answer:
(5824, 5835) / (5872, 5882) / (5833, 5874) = 0.4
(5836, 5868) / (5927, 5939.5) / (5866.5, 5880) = 0.2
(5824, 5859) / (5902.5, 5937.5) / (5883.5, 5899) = 1.8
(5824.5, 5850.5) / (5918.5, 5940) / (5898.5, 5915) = 0.5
